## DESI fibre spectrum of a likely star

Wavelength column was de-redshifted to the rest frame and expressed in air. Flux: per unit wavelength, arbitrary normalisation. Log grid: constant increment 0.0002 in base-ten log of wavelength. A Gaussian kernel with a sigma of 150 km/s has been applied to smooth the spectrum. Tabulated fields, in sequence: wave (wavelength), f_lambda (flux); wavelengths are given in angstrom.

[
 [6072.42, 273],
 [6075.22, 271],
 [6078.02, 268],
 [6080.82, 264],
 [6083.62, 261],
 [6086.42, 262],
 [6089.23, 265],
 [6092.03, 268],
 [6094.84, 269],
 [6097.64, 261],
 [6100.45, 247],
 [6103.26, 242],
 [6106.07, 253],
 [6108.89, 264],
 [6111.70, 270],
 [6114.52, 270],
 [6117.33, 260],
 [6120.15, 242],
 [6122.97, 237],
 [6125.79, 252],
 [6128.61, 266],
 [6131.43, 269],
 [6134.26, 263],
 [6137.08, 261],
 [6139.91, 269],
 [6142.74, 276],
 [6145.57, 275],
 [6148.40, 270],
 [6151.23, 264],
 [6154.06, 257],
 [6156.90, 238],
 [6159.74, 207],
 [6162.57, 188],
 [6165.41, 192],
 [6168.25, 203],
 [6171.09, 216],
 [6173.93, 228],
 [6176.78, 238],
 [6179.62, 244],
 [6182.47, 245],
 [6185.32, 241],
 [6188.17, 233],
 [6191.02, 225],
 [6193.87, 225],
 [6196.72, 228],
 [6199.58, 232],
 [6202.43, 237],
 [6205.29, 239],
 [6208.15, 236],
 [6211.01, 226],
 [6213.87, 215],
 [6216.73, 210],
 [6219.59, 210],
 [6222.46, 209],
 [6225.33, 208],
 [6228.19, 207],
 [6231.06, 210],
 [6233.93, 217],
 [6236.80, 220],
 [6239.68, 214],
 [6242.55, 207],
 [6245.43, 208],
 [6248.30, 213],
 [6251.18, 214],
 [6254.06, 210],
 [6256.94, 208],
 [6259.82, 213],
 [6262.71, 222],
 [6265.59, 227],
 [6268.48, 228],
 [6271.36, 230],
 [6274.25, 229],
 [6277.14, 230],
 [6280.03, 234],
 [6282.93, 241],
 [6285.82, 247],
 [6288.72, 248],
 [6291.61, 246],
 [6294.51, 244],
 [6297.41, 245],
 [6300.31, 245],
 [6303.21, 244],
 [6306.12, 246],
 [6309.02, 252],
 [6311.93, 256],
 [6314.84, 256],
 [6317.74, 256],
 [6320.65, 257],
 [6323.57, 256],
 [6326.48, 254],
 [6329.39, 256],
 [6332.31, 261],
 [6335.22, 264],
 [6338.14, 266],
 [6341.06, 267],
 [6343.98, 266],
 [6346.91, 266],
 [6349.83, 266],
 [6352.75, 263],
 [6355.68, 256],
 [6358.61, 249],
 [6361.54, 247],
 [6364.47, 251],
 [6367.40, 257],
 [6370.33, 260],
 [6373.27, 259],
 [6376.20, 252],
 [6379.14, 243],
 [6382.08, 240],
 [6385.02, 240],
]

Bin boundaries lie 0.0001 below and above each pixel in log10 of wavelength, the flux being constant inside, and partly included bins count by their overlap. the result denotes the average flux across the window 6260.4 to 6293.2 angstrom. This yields 234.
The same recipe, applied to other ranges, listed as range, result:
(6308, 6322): 256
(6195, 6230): 221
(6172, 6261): 222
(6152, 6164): 225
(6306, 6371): 258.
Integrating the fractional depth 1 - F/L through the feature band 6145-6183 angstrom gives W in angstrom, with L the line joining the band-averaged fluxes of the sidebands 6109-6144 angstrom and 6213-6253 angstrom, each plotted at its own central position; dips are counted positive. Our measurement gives 1.9 angstrom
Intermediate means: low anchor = 261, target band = 232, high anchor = 212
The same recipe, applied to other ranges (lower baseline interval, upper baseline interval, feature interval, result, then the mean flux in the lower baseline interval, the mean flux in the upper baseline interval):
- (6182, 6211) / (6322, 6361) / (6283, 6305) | 0.5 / 233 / 260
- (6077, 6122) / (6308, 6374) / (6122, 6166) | 1.6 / 260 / 258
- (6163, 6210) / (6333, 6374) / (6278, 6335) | 0.2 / 228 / 260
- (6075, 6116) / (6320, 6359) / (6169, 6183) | 1.6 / 262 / 261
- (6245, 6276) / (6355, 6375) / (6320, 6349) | -2.1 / 219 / 254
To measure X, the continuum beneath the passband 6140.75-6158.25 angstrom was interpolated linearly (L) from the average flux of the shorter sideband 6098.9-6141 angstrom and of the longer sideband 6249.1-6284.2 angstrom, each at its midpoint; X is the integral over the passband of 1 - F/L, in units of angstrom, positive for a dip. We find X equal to -0.9 angstrom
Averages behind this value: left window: 258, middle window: 264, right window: 224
